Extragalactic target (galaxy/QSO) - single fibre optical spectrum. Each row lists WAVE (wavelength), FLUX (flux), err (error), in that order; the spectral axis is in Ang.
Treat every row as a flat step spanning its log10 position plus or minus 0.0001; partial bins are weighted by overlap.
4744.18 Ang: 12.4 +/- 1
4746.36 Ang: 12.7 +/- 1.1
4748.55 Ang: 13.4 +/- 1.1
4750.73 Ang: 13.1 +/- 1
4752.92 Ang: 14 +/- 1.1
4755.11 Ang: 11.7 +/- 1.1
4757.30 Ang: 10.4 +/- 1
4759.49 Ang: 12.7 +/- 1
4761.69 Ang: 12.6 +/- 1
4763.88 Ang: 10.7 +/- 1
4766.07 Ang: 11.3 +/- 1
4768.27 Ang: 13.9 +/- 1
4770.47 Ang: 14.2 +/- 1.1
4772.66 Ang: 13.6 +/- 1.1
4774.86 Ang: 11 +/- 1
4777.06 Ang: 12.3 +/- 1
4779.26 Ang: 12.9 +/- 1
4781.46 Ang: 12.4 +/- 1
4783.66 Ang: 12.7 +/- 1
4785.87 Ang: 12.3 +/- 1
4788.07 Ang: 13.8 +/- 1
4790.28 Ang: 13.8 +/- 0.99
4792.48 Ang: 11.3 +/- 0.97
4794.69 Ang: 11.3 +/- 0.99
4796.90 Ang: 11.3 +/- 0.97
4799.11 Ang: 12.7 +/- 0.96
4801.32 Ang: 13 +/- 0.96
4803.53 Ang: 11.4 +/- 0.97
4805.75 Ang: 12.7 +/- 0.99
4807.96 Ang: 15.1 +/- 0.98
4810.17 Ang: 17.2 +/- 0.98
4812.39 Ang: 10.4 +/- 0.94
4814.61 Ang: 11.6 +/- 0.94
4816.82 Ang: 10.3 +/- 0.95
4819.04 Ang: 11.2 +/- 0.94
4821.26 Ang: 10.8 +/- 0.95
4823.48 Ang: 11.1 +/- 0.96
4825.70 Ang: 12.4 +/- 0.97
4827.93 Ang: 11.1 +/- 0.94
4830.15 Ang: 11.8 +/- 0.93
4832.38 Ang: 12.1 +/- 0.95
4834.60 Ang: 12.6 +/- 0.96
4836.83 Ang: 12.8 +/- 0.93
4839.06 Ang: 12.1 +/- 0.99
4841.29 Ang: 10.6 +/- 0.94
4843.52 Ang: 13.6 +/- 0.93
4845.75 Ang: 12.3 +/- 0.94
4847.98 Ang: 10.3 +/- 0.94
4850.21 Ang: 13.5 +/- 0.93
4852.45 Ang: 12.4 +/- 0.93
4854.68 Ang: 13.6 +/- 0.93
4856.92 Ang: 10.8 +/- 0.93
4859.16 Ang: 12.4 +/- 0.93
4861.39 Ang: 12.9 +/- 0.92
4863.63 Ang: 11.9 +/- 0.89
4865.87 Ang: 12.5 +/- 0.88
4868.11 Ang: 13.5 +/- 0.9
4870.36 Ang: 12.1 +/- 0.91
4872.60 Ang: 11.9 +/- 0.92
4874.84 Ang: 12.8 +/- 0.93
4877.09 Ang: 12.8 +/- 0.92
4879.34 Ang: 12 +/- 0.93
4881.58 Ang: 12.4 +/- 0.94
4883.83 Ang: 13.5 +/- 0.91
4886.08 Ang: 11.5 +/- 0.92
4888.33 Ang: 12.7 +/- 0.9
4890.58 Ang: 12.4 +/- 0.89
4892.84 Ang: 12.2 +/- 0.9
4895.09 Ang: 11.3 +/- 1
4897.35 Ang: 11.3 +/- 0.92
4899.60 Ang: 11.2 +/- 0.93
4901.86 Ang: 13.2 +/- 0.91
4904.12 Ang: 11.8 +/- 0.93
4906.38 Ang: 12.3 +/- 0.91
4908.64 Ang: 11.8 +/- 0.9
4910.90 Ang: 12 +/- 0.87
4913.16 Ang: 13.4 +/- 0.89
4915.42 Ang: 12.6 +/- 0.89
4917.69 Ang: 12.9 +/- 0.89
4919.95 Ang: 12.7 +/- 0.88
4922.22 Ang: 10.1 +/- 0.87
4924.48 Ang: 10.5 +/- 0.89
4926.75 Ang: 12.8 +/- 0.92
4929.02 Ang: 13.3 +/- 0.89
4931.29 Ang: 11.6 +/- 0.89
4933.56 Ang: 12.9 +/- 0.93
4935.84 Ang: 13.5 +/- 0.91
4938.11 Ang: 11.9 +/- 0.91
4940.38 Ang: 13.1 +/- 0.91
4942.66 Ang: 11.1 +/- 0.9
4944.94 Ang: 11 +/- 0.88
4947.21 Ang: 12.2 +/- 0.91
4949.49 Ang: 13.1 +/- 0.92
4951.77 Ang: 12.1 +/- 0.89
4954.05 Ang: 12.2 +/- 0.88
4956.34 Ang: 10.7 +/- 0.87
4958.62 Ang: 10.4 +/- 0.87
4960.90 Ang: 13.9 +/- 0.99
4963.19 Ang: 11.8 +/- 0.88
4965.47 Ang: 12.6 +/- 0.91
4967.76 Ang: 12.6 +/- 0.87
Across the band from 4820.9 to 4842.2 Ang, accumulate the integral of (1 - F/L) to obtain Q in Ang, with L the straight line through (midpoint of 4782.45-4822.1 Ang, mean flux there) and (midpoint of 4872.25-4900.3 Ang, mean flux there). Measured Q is 0.9 Ang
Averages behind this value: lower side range 12.4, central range 11.8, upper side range 12.2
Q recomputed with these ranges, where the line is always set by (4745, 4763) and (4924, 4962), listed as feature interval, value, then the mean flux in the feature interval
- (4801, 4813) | -1.0 Ang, 13.4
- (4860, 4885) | -0.5 Ang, 12.6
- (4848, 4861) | 0.0 Ang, 12.4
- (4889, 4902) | 0.4 Ang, 11.9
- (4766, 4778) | -0.3 Ang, 12.8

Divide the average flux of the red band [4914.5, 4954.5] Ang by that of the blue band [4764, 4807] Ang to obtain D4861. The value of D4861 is 1.0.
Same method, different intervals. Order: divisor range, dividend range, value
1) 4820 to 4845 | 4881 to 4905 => 1.02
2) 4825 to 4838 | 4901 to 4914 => 1.02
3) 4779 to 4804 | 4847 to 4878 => 1.00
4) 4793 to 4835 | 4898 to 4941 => 1.02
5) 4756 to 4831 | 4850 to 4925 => 1.00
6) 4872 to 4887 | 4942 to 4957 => 0.95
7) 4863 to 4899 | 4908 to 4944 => 1.00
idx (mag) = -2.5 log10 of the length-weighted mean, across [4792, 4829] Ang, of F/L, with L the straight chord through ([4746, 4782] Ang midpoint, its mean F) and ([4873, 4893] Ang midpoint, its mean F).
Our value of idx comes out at 0.04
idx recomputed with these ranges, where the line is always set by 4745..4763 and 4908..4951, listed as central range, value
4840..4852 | 0.028 mag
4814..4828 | 0.112 mag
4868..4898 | 0.003 mag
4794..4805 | 0.044 mag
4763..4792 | -0.014 mag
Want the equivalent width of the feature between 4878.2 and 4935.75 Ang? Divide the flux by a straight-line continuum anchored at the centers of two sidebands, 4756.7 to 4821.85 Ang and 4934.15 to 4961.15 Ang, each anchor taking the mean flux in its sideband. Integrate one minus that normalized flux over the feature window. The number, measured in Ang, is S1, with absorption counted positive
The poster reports -0.3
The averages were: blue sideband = 12.4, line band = 12.2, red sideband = 12.1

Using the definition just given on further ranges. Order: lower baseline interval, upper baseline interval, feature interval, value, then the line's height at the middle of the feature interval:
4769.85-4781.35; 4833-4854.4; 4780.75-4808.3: 0.1 Ang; 12.6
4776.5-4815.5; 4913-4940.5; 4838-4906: 1.3 Ang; 12.5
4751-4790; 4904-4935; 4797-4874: 1.0 Ang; 12.4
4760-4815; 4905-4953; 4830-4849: 0.7 Ang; 12.5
